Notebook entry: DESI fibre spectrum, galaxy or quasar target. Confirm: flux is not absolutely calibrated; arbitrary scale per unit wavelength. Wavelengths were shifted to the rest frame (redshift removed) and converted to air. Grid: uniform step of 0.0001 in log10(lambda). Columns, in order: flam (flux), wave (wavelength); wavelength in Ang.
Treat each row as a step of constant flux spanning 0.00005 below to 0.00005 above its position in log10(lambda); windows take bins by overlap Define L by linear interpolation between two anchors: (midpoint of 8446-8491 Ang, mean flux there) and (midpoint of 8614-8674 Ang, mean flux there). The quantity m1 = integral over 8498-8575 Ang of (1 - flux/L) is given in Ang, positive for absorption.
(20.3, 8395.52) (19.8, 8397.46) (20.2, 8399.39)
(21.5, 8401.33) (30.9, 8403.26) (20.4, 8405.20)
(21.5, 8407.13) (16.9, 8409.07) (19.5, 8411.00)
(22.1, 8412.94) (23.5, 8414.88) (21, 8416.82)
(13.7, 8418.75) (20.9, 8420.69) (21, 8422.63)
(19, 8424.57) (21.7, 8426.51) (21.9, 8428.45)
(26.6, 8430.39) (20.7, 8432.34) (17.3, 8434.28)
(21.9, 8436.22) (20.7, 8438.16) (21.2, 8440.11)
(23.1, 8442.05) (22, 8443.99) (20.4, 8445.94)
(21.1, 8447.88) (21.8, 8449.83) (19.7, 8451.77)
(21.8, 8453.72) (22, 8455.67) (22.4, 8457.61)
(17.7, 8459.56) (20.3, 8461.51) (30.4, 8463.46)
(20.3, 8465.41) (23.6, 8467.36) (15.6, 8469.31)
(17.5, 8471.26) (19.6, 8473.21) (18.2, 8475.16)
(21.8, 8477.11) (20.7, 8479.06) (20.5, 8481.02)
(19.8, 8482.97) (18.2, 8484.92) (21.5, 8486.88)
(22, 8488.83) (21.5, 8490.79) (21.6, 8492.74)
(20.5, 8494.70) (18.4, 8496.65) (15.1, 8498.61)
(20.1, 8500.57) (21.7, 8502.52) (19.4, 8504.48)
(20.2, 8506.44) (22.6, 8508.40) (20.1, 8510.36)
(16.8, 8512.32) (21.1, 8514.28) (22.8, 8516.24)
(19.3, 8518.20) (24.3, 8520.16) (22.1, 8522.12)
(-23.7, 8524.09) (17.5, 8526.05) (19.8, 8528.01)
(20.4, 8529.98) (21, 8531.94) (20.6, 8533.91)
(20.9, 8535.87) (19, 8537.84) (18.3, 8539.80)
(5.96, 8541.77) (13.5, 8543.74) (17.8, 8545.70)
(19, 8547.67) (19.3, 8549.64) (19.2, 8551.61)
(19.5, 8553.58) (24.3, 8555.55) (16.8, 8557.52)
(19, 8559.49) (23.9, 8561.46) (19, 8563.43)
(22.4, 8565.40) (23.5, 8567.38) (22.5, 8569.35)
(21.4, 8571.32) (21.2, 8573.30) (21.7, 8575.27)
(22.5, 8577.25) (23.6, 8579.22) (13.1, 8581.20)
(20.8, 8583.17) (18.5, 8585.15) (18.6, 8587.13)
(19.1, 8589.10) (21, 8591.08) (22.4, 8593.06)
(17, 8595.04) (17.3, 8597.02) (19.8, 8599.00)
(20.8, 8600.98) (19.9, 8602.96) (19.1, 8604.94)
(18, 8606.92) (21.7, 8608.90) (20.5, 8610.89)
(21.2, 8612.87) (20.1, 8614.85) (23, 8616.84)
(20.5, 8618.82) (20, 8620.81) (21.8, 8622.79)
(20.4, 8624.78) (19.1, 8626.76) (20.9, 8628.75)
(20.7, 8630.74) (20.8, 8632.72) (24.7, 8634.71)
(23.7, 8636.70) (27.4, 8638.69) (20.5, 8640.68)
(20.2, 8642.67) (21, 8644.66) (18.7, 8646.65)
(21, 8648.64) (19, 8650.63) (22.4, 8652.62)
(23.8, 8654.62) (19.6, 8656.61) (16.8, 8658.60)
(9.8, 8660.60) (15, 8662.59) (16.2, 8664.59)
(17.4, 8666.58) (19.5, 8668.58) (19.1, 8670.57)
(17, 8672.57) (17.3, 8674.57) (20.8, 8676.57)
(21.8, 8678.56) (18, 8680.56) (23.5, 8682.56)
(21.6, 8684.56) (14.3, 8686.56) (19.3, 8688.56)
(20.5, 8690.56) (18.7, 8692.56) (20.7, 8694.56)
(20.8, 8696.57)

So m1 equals 6.58 Ang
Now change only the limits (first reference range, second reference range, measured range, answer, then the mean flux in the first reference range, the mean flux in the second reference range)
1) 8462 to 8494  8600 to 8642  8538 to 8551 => 3.1 Ang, 20.8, 21.2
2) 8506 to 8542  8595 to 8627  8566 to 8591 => -1.9 Ang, 17.5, 20.1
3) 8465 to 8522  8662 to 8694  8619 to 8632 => -0.9 Ang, 20.2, 18.8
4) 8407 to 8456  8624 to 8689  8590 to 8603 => 0.2 Ang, 20.9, 19.7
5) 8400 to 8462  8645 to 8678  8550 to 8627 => -4.3 Ang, 21.1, 18.4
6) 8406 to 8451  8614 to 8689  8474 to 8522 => 0.4 Ang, 20.8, 19.9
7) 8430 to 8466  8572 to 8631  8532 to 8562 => 3.2 Ang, 21.6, 20.1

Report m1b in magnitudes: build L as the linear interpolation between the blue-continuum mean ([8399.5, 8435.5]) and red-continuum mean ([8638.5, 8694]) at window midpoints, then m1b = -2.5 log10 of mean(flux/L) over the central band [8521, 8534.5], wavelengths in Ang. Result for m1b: 0.41 mag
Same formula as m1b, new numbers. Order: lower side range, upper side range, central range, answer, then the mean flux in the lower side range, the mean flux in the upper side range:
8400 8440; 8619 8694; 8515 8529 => 0.364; 21.1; 19.8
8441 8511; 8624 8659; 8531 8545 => 0.220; 20.6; 21.2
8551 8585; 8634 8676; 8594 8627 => 0.007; 20.8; 19.5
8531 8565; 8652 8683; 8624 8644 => -0.177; 18.7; 18.5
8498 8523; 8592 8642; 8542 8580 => 0.024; 20.5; 20.8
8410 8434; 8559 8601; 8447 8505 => 0.011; 20.9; 20.4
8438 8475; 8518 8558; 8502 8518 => -0.123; 21.1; 16.9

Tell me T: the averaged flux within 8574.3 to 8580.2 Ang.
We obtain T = 22.6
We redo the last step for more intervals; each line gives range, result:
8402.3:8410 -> 22.4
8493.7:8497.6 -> 19.5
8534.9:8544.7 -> 15.5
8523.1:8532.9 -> 11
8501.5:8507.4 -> 20.4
